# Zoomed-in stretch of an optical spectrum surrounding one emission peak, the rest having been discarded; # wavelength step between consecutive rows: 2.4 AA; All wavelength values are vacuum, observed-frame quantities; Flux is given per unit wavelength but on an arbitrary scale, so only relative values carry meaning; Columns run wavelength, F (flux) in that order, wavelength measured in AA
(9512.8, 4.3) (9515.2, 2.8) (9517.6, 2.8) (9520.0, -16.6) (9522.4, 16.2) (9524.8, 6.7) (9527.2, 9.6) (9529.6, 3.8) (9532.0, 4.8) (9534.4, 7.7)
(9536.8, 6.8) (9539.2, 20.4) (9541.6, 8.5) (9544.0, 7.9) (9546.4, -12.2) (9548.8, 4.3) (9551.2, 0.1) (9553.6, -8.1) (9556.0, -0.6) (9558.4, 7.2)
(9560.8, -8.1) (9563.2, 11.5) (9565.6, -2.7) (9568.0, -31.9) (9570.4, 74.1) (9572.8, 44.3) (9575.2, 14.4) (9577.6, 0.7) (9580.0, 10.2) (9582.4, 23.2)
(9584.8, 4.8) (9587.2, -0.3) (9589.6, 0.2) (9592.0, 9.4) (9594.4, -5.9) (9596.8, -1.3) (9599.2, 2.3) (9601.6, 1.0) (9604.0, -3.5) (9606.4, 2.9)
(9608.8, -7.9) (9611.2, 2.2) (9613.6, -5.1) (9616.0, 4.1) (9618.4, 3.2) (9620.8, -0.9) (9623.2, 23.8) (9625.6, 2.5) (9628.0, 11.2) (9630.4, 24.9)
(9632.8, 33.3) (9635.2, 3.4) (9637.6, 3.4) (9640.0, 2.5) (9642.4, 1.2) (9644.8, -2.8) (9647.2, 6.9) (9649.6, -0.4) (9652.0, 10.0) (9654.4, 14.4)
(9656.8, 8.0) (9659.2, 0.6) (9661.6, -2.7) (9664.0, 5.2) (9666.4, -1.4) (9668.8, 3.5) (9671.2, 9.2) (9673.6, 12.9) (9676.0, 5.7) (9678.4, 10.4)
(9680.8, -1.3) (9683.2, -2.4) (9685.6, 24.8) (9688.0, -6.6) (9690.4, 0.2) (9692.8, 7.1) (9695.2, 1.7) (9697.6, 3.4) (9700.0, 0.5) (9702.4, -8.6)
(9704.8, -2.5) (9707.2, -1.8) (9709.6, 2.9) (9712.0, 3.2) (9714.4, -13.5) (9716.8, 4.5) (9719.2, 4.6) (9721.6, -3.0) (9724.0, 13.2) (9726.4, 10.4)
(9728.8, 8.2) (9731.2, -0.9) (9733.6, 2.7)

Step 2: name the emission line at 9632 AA [O III]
